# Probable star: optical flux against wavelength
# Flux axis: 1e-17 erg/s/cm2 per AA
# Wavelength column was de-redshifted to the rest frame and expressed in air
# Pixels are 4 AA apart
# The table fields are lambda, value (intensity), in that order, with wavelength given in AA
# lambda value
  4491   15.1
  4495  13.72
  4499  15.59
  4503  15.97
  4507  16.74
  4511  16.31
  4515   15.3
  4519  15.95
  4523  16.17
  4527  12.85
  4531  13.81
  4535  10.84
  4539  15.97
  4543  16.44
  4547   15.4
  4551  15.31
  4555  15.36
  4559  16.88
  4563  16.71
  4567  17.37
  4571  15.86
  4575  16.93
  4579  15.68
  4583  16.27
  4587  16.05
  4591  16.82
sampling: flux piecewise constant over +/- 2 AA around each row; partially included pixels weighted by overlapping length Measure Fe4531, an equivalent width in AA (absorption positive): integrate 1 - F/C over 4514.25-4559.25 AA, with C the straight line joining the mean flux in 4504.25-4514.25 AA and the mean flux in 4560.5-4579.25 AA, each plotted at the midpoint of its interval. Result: 4.1 AA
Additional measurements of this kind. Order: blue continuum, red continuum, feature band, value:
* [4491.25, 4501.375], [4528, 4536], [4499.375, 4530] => -4.27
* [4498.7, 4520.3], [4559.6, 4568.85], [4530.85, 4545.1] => 1.90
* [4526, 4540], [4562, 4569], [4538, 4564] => -1.13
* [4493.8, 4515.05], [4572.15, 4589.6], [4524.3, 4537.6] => 2.54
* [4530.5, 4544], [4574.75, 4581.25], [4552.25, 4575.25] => -1.50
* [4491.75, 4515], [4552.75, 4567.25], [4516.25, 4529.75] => 0.81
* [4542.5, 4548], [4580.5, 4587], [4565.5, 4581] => -0.34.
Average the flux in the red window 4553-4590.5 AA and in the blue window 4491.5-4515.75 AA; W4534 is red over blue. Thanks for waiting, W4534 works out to 1.05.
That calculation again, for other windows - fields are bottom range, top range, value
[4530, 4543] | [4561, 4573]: 1.19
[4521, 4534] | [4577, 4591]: 1.15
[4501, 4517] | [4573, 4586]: 1.01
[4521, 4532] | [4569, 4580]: 1.13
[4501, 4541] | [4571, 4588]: 1.08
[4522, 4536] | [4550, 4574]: 1.22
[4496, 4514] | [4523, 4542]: 0.87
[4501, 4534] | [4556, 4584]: 1.08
